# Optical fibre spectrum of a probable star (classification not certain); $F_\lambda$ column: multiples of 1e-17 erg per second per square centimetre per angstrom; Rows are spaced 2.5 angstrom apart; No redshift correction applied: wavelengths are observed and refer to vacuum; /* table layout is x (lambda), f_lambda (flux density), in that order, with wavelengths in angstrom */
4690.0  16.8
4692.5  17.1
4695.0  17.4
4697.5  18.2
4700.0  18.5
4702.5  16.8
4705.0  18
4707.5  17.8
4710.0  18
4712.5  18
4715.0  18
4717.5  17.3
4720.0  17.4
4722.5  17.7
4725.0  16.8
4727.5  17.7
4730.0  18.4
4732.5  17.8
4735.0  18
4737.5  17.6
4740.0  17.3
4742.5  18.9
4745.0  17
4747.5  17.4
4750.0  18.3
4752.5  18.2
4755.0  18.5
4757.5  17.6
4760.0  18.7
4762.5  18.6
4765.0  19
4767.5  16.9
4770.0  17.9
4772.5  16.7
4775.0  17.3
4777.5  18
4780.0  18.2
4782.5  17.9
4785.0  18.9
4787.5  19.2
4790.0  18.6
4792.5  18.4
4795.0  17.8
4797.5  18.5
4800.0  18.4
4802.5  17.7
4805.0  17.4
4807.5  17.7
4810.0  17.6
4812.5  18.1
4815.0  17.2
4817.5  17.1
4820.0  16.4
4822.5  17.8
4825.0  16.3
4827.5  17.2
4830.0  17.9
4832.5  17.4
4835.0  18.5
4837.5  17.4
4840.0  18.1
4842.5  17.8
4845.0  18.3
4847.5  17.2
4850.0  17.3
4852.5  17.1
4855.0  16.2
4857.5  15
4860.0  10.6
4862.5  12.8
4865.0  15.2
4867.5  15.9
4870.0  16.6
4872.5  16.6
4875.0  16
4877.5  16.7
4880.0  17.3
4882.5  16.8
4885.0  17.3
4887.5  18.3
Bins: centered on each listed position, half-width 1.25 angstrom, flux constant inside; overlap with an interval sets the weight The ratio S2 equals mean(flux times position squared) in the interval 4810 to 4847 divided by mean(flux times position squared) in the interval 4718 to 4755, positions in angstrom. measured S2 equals 1.03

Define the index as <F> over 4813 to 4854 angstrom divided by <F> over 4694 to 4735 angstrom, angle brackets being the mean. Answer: 1.0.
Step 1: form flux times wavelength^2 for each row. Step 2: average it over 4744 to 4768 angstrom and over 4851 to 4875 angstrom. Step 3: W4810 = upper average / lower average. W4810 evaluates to 0.88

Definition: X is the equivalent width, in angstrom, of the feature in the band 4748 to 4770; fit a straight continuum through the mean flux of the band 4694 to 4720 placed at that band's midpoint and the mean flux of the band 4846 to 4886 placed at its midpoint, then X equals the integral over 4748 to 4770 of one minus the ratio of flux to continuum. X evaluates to -1.3 angstrom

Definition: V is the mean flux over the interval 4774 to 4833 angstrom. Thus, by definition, 17.8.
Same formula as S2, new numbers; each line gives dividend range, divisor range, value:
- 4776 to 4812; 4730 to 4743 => 1.04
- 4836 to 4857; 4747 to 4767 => 0.99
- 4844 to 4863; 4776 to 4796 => 0.88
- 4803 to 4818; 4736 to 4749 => 1.02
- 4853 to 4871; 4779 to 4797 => 0.82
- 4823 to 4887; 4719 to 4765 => 0.97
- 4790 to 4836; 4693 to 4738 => 1.04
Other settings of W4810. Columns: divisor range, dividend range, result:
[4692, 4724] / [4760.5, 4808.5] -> 1.05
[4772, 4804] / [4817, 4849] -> 0.98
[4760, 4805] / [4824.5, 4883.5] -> 0.94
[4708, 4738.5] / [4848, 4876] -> 0.92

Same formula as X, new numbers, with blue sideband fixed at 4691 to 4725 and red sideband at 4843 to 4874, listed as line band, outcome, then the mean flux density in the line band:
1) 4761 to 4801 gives -3.33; 18.1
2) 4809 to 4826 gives -0.96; 17.2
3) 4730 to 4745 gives -0.51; 17.9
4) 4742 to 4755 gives -0.60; 18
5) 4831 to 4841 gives -1.11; 17.8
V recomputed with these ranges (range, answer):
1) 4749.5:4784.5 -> 18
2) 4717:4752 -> 17.7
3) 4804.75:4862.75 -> 16.9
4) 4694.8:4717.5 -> 17.8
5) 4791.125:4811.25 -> 17.9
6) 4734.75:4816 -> 18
